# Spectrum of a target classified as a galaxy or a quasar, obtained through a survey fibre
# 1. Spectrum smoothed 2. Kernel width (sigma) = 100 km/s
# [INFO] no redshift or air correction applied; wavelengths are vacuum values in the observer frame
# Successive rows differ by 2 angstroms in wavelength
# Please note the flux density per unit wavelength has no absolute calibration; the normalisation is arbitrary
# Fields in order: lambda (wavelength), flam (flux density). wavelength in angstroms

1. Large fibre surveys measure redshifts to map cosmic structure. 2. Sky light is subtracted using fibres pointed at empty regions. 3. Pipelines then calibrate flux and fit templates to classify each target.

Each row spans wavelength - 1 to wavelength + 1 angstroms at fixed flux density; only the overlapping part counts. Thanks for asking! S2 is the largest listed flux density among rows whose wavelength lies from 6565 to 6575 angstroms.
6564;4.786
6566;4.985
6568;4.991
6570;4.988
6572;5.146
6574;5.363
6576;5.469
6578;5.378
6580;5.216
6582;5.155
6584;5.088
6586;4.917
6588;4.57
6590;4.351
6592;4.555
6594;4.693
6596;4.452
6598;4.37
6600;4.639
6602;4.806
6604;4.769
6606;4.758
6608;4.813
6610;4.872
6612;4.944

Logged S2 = 5.363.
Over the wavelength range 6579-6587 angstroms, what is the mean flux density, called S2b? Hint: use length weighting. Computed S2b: 5.09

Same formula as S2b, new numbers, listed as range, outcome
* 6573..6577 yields 5.42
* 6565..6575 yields 5.09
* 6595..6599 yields 4.41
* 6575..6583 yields 5.3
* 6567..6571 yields 4.99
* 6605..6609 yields 4.79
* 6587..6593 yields 4.49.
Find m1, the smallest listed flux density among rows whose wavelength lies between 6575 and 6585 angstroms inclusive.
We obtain 5.088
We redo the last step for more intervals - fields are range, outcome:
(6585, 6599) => 4.351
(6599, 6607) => 4.639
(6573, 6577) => 5.363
